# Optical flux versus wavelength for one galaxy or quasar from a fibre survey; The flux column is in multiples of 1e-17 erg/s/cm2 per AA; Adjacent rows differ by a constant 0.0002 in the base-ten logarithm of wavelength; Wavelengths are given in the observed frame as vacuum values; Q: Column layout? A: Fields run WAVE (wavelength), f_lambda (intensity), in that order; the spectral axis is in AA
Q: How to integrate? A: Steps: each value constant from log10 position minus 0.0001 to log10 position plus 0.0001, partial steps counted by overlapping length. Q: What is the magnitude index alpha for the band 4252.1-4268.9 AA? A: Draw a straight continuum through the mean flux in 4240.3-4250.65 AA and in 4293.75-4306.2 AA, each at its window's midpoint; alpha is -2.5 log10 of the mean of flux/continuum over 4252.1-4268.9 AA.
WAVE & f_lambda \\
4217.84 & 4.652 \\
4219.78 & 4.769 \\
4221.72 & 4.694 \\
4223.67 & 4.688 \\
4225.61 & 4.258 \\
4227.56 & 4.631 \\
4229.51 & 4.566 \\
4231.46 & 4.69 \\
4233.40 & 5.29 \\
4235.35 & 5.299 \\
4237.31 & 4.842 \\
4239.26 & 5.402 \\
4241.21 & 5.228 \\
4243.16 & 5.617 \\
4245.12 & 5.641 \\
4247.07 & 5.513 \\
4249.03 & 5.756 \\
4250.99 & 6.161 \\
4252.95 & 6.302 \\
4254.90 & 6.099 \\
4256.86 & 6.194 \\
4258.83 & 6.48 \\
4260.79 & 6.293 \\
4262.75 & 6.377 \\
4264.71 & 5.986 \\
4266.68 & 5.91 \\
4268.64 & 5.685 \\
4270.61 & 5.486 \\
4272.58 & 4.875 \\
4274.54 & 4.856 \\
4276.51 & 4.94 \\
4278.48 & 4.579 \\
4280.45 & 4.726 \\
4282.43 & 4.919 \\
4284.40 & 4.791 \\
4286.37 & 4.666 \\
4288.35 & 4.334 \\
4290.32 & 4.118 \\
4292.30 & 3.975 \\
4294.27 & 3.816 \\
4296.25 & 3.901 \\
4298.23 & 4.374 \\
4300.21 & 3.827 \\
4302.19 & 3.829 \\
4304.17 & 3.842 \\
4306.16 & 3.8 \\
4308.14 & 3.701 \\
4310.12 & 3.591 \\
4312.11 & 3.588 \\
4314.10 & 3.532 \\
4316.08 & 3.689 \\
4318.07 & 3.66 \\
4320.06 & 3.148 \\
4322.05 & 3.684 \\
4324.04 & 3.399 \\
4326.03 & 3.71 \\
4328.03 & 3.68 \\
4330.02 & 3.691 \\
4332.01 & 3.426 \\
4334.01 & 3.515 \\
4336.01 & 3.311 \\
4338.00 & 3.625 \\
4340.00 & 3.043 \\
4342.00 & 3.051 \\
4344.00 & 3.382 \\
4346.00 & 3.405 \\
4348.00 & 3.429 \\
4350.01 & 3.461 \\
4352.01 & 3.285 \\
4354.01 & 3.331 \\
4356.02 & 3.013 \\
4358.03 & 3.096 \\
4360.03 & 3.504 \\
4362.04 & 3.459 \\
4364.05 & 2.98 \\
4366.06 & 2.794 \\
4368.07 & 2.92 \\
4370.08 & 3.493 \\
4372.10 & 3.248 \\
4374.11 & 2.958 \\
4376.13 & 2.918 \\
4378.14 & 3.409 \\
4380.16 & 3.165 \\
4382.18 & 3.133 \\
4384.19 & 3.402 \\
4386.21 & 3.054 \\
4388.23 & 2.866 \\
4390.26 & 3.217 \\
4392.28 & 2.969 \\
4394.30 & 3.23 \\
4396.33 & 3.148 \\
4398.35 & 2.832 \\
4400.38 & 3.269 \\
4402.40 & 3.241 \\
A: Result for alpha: -0.20 mag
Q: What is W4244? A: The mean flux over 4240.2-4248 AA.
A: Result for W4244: 5.5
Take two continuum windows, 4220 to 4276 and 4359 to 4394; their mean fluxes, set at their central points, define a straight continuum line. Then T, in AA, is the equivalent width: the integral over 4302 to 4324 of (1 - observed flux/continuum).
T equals 3.4 AA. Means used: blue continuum 5.45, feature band 3.62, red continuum 3.15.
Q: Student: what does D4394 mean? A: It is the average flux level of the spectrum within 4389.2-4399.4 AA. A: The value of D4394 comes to 3.08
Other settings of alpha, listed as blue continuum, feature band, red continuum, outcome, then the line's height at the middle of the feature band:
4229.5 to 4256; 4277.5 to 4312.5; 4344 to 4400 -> 0.107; 4.56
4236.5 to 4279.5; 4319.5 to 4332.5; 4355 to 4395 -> 0.179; 4.19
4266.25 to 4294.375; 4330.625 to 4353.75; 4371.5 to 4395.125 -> 0.129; 3.79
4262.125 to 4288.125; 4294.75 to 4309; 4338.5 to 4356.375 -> 0.151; 4.47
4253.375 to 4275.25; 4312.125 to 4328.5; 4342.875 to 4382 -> 0.218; 4.36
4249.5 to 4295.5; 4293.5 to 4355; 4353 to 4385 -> 0.160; 4.15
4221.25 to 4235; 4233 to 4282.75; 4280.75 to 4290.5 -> -0.192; 4.66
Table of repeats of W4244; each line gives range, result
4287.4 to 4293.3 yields 4.15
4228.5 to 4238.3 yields 4.94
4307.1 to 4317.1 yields 3.62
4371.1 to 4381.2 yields 3.14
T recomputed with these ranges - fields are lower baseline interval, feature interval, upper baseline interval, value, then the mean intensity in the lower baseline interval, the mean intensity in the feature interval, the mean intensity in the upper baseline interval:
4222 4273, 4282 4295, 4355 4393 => 1.0 AA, 5.51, 4.36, 3.14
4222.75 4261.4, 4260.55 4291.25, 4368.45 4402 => -1.4 AA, 5.44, 5.13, 3.14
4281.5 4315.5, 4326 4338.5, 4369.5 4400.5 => 0.4 AA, 4.03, 3.55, 3.14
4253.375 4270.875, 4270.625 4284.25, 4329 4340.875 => 1.6 AA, 6.09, 4.86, 3.44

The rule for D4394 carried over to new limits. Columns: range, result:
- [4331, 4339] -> 3.47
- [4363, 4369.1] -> 2.91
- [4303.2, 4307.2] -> 3.82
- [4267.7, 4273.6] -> 5.34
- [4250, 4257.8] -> 6.19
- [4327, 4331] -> 3.68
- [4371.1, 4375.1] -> 3.11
